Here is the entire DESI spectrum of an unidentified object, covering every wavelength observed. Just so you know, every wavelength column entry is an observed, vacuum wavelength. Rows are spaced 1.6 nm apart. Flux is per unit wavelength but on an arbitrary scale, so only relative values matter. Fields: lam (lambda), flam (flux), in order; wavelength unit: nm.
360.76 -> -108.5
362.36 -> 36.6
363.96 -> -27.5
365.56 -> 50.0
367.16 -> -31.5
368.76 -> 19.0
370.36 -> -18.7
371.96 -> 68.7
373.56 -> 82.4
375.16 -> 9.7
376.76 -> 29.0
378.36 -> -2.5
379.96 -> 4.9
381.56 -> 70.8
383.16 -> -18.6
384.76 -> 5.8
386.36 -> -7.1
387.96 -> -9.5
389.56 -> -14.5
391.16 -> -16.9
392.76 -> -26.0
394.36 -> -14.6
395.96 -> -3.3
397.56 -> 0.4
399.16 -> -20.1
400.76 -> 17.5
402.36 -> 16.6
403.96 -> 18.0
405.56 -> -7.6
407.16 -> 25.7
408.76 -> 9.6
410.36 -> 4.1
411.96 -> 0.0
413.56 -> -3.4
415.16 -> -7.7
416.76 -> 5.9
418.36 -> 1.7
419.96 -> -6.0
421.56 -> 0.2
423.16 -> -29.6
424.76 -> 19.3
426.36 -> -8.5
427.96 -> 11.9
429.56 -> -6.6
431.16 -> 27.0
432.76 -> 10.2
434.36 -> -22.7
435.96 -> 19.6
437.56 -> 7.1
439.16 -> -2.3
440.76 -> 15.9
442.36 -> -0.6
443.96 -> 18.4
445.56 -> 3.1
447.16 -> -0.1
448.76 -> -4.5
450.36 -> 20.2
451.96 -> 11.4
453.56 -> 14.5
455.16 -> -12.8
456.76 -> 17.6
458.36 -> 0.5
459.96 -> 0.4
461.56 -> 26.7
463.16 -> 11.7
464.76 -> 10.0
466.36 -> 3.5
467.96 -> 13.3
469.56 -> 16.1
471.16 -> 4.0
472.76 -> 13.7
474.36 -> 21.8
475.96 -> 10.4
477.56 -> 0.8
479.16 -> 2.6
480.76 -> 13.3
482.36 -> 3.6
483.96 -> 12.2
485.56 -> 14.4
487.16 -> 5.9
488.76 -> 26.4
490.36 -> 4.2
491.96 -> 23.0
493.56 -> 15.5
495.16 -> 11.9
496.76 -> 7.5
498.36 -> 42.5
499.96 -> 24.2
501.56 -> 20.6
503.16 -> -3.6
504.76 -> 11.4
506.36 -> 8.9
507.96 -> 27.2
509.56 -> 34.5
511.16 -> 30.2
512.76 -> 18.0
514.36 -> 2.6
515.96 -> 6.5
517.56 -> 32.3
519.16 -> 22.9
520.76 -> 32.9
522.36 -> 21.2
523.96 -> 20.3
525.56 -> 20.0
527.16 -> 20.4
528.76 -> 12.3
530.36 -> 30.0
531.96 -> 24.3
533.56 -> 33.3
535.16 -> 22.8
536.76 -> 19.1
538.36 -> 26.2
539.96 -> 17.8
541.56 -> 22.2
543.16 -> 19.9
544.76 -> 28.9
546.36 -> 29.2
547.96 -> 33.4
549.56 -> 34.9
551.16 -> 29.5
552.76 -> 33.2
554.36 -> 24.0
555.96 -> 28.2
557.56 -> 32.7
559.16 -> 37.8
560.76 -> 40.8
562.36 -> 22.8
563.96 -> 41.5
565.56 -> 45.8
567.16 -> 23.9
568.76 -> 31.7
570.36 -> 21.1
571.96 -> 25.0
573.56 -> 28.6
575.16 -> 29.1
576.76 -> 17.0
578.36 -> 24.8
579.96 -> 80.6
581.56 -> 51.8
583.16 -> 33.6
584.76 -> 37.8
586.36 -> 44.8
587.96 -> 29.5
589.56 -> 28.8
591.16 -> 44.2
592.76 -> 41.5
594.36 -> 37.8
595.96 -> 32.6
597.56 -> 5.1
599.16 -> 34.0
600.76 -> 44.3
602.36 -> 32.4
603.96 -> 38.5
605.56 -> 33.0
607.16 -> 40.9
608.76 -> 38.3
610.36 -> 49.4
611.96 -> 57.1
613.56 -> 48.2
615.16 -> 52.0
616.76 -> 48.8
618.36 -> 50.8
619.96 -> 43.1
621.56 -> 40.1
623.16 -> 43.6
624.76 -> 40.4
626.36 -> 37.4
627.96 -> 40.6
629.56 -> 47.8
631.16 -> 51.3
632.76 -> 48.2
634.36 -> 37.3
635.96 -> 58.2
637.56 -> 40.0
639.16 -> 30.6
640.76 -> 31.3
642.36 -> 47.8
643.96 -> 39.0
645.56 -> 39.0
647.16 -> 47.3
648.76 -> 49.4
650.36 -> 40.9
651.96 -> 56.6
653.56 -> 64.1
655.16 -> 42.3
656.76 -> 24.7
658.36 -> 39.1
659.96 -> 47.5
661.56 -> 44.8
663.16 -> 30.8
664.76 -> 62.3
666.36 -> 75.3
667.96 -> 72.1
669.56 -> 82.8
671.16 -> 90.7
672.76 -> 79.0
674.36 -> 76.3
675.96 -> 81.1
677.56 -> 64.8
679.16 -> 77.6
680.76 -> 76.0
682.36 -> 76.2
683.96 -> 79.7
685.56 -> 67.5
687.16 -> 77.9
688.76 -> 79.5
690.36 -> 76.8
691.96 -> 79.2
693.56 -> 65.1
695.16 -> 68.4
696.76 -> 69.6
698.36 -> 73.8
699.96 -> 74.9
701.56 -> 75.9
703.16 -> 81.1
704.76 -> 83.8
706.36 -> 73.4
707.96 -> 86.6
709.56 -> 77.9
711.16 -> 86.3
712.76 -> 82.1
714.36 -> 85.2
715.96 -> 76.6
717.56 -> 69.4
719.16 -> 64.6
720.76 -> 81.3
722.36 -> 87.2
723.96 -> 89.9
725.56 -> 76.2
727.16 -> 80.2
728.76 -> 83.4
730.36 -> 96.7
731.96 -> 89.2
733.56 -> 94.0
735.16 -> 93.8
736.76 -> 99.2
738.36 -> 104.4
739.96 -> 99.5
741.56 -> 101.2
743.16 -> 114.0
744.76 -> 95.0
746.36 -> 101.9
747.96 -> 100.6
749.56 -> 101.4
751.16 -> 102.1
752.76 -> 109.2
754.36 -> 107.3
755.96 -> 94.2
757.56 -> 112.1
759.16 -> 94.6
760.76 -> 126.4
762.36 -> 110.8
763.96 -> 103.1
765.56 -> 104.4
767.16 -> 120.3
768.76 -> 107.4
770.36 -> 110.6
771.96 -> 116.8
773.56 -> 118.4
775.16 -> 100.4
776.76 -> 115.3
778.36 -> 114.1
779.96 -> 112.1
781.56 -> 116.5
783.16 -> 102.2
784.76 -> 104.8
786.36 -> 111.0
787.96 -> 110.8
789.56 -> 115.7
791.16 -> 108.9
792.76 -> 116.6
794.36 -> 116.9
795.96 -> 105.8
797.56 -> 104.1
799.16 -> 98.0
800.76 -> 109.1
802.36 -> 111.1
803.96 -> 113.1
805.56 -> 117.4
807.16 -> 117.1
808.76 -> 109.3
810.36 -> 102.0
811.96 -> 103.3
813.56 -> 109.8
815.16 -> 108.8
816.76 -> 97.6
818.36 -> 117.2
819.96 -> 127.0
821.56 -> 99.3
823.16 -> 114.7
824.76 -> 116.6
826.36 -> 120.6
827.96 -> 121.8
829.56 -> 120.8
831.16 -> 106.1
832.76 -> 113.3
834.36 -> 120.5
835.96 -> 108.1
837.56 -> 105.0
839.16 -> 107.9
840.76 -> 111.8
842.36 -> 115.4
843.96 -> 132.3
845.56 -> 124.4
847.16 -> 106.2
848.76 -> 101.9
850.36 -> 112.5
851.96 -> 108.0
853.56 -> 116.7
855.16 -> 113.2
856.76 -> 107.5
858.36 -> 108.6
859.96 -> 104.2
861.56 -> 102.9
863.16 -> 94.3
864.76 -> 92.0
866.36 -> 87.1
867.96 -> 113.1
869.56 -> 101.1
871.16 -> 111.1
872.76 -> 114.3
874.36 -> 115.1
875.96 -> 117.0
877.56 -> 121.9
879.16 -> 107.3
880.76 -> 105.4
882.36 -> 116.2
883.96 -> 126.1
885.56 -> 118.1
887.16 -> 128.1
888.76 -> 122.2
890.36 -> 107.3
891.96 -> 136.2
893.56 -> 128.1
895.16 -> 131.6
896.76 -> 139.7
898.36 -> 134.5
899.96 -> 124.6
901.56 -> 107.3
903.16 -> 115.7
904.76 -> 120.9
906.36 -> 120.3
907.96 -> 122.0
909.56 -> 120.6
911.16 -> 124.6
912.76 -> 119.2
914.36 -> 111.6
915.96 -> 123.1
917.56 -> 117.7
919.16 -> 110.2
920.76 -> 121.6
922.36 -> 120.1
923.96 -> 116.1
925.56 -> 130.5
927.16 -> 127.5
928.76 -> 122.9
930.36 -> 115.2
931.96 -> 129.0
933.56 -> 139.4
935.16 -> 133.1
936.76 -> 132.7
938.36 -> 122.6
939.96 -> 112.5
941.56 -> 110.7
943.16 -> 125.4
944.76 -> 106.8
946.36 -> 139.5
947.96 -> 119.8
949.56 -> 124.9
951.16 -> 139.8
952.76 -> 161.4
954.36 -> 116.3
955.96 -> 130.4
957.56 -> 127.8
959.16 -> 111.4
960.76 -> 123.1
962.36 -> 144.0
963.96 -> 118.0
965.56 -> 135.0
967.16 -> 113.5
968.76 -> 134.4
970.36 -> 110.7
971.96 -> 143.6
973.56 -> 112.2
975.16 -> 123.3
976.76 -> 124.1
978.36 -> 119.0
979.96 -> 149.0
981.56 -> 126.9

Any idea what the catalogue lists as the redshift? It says 0.67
